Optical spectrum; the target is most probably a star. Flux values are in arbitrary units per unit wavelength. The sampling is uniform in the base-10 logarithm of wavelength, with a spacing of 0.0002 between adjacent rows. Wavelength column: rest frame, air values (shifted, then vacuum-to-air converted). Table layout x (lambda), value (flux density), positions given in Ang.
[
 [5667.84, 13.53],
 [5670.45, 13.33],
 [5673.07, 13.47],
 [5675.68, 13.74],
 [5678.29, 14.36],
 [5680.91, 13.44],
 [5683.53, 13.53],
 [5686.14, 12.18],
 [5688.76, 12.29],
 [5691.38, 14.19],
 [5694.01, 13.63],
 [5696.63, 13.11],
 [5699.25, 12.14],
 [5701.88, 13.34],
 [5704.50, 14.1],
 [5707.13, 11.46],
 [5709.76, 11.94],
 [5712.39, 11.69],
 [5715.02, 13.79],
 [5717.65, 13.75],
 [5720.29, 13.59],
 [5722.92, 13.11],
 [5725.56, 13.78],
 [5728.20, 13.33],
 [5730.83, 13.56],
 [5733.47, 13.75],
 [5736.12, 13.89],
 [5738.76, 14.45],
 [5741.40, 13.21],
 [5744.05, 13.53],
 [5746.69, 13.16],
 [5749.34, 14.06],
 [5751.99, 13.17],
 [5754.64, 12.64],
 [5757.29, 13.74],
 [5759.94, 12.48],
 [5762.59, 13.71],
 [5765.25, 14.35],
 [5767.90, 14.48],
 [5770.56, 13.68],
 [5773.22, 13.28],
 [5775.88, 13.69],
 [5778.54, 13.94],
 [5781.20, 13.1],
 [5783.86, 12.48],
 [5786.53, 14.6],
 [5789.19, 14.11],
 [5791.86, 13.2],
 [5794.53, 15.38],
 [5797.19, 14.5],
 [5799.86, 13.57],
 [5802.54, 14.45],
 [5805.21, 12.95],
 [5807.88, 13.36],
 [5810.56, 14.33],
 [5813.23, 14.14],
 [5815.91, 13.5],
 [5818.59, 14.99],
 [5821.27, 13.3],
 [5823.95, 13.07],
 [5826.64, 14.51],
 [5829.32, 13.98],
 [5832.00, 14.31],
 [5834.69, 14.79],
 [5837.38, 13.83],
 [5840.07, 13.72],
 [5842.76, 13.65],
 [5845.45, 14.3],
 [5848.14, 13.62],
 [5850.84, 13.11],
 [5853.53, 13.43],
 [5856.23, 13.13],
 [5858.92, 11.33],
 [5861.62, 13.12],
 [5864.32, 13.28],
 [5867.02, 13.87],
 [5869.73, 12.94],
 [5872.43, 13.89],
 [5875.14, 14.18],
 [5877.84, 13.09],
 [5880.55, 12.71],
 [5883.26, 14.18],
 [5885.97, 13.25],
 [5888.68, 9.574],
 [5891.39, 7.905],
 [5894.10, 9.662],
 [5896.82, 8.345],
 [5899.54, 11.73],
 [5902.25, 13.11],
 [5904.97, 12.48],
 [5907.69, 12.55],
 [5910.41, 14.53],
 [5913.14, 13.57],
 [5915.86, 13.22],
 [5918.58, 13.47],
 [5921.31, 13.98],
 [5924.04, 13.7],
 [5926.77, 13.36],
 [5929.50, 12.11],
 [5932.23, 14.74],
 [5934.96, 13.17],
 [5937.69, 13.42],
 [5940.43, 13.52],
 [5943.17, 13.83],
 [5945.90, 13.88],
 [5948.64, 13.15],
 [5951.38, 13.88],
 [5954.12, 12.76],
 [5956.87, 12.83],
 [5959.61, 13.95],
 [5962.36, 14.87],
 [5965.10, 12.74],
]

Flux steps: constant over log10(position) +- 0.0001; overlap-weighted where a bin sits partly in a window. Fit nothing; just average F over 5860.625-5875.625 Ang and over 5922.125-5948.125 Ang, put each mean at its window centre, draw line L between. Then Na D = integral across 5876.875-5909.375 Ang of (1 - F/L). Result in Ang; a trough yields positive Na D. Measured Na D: 4.71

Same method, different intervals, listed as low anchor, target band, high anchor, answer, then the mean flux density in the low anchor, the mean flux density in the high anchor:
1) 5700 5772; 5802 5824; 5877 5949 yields -1.2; 13.4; 12.7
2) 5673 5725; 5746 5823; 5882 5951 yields -4.6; 13.1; 12.7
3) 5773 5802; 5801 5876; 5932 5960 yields 0.3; 13.8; 13.5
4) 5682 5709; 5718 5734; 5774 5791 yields -0.4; 13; 13.6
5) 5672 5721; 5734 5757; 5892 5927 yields -1.0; 13.1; 12.5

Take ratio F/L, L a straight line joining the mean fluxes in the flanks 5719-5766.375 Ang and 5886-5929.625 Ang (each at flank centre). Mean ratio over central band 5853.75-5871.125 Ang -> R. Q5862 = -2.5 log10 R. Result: -0.04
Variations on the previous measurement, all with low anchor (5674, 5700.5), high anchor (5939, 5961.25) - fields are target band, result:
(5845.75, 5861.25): 0.03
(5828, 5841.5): -0.06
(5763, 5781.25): -0.04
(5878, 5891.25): 0.12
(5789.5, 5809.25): -0.04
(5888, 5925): 0.12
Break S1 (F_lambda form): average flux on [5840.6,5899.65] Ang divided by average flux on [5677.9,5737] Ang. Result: 0.9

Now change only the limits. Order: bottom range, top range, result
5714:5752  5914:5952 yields 0.99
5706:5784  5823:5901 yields 0.96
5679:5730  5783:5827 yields 1.06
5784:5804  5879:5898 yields 0.77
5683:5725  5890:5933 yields 0.95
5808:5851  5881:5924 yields 0.87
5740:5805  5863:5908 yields 0.89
